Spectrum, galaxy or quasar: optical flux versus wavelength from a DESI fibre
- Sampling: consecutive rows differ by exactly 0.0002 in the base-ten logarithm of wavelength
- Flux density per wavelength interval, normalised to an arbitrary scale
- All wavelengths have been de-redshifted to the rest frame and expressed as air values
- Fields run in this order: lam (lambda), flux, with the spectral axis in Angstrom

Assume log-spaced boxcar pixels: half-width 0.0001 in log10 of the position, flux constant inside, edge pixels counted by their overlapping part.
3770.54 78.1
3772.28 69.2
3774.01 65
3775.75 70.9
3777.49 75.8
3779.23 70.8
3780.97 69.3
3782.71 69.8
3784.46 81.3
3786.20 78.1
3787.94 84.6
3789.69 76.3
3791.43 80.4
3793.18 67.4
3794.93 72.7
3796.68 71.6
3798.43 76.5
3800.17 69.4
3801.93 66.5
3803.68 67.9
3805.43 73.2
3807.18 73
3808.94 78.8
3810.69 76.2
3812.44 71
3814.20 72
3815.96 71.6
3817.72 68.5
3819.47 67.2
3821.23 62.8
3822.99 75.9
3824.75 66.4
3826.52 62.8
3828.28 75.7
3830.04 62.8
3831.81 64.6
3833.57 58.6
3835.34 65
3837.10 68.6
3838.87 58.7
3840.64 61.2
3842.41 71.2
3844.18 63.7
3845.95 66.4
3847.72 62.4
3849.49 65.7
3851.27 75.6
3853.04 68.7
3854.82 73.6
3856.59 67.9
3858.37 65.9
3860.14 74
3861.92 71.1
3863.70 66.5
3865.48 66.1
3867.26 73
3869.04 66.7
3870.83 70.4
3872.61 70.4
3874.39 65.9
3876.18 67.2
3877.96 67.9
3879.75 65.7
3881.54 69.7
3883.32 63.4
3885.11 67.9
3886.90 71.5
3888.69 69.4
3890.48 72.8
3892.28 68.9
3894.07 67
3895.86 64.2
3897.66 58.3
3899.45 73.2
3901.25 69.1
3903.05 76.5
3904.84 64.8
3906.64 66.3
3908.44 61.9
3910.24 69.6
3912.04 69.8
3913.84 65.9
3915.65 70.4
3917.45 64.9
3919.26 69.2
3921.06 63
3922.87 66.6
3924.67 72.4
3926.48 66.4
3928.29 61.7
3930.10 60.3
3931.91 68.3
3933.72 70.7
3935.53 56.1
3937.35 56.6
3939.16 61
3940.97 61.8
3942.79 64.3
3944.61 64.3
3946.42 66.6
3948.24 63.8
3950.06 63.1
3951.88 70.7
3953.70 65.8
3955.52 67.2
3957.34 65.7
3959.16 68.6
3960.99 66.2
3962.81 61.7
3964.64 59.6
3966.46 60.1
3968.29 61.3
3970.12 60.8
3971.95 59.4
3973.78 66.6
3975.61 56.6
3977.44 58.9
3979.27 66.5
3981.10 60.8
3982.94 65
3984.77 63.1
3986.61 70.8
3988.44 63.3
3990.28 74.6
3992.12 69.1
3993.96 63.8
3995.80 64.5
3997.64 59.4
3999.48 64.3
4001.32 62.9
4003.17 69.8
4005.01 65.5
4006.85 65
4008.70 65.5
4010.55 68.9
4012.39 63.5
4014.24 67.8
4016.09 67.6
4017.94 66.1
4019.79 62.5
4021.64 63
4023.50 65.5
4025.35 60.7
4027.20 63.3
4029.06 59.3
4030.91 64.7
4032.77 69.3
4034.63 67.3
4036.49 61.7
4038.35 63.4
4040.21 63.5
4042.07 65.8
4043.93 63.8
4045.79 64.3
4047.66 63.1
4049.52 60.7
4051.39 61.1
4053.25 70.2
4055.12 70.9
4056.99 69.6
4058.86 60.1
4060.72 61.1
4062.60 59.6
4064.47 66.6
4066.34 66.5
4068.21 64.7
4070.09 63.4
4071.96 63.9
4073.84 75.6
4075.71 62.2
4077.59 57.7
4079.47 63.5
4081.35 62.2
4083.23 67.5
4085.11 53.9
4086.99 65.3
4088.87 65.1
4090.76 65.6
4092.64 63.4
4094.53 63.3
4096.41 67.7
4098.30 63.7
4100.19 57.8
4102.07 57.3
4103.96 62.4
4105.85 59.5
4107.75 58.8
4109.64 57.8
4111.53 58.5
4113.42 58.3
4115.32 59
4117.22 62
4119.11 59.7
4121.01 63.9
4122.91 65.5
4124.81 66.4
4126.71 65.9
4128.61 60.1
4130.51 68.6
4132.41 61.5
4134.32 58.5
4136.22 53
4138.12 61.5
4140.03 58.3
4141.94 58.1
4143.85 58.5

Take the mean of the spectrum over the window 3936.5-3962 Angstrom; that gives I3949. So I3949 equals 64.7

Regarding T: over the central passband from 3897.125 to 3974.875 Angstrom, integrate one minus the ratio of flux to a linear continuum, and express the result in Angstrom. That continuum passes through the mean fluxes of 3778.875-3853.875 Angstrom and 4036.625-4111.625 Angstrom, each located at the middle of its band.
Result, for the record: 2.06 Angstrom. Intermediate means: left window 70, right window 63.3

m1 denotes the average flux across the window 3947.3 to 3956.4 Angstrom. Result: 66.1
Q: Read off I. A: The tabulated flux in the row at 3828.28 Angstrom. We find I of 75.7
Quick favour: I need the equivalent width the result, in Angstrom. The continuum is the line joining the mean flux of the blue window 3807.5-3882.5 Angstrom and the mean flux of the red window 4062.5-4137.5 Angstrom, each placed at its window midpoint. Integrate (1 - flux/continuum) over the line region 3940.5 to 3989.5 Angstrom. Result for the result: 1.2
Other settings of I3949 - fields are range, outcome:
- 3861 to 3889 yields 68.3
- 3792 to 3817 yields 72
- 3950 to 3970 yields 64.5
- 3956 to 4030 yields 64.2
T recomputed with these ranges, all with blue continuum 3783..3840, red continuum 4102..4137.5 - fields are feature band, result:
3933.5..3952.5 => 1.0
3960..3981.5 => 1.3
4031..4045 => -0.3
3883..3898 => 0.2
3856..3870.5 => 0.0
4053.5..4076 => -1.0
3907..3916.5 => 0.0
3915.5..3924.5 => 0.0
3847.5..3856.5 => 0.0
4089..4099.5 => -0.5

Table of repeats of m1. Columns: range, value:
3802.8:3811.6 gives 73.9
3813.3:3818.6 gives 70.7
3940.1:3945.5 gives 63.4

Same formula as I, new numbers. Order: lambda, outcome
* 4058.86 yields 60.1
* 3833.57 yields 58.6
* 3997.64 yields 59.4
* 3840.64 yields 61.2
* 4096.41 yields 67.7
